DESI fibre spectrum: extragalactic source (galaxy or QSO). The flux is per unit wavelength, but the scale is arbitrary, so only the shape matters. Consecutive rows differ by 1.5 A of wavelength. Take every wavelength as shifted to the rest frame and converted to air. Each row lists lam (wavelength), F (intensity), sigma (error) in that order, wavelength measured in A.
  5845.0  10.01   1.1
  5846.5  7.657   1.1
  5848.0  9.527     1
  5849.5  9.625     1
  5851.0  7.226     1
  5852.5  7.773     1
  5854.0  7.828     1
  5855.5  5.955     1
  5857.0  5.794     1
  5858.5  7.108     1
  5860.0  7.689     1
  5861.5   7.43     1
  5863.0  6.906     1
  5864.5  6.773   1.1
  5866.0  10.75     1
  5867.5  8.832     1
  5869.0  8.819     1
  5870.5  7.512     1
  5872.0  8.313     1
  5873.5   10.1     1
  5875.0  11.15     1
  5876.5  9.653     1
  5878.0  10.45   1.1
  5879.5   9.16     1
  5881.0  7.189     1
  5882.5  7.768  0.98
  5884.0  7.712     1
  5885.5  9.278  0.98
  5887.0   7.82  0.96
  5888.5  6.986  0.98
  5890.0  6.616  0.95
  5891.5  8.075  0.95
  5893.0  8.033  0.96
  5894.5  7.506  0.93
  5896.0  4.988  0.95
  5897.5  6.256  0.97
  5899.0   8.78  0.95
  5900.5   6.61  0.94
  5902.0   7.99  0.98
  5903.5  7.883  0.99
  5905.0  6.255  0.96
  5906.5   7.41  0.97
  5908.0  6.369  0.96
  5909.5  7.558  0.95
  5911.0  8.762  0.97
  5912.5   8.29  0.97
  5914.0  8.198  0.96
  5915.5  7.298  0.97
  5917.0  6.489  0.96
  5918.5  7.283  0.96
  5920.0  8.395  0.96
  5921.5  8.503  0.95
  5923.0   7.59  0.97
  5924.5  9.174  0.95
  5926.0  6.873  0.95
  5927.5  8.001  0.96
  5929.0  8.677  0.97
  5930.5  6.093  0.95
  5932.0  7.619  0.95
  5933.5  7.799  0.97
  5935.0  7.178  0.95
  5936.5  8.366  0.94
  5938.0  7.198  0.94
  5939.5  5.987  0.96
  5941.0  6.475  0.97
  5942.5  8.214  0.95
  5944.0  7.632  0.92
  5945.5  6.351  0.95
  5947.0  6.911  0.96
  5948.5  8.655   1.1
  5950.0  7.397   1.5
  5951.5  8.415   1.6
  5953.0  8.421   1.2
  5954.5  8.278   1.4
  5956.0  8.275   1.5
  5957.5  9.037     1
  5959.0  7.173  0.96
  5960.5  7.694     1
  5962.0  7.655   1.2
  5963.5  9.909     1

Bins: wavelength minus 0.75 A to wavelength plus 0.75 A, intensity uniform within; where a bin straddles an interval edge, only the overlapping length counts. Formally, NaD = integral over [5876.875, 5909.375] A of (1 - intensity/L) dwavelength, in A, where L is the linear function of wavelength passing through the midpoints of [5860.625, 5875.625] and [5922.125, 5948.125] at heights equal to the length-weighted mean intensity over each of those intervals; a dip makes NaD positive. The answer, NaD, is 2.4 A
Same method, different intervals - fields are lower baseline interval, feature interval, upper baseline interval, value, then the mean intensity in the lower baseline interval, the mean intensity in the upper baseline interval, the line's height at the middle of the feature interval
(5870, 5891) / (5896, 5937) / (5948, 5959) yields 4.1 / 8.56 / 8.27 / 8.41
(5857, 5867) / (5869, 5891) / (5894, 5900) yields -4.0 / 7.65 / 6.85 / 7.24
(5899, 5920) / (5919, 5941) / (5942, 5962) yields 0.1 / 7.5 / 7.87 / 7.68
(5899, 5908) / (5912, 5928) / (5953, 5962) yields -0.6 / 7.29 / 8.08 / 7.53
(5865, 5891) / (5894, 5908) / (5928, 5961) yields 2.2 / 8.69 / 7.63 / 8.32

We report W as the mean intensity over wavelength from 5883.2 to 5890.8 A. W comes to 7.69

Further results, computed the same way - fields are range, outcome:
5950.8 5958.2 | 8.48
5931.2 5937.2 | 7.72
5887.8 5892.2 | 7.22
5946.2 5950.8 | 7.65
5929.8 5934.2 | 7.18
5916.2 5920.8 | 7.4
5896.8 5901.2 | 7.23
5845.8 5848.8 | 8.62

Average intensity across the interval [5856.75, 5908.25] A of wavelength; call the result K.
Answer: 7.92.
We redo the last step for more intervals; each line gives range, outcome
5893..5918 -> 7.31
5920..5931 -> 7.92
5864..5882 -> 9.07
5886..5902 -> 7.24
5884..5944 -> 7.51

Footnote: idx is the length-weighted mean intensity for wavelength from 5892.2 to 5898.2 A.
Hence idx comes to 6.71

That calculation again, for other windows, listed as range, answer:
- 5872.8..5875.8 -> 10.6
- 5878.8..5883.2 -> 8.03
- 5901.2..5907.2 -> 7.38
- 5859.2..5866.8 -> 7.91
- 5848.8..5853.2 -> 8.2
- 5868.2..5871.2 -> 8.19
